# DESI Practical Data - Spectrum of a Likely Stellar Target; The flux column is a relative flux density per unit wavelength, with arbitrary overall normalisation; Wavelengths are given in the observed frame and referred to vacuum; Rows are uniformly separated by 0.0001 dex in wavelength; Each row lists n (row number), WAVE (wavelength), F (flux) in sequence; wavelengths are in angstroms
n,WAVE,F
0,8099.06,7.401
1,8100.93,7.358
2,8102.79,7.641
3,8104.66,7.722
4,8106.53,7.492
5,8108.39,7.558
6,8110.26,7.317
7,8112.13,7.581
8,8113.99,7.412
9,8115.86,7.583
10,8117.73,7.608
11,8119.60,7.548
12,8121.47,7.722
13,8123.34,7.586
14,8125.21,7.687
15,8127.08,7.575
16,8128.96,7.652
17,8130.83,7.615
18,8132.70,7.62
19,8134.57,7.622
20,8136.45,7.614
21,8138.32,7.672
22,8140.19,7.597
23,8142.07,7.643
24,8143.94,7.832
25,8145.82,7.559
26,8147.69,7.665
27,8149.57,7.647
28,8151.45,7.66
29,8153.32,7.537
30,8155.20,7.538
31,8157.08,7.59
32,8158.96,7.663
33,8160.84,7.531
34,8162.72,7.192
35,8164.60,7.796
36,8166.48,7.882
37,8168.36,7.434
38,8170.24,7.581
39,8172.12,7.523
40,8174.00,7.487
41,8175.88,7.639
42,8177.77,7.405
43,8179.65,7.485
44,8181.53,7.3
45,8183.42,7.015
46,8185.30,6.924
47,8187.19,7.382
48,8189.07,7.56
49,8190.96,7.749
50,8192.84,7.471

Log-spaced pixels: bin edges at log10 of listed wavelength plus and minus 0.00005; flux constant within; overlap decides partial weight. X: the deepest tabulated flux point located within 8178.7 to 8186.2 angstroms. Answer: 6.924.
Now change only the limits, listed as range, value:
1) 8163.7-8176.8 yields 7.434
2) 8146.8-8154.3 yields 7.537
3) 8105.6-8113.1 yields 7.317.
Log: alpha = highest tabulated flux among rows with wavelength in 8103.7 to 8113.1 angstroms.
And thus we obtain 7.722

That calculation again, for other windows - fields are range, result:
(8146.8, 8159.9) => 7.665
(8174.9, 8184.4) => 7.639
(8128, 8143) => 7.672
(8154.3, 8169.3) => 7.882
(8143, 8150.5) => 7.832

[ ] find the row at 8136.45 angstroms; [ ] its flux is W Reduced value 7.614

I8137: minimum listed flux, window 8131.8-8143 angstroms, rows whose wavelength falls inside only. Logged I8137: 7.597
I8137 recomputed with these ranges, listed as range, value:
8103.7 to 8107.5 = 7.492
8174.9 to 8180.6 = 7.405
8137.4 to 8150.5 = 7.559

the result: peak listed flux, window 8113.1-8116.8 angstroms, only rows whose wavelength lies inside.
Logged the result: 7.583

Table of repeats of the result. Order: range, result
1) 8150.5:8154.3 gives 7.66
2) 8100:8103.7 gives 7.641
